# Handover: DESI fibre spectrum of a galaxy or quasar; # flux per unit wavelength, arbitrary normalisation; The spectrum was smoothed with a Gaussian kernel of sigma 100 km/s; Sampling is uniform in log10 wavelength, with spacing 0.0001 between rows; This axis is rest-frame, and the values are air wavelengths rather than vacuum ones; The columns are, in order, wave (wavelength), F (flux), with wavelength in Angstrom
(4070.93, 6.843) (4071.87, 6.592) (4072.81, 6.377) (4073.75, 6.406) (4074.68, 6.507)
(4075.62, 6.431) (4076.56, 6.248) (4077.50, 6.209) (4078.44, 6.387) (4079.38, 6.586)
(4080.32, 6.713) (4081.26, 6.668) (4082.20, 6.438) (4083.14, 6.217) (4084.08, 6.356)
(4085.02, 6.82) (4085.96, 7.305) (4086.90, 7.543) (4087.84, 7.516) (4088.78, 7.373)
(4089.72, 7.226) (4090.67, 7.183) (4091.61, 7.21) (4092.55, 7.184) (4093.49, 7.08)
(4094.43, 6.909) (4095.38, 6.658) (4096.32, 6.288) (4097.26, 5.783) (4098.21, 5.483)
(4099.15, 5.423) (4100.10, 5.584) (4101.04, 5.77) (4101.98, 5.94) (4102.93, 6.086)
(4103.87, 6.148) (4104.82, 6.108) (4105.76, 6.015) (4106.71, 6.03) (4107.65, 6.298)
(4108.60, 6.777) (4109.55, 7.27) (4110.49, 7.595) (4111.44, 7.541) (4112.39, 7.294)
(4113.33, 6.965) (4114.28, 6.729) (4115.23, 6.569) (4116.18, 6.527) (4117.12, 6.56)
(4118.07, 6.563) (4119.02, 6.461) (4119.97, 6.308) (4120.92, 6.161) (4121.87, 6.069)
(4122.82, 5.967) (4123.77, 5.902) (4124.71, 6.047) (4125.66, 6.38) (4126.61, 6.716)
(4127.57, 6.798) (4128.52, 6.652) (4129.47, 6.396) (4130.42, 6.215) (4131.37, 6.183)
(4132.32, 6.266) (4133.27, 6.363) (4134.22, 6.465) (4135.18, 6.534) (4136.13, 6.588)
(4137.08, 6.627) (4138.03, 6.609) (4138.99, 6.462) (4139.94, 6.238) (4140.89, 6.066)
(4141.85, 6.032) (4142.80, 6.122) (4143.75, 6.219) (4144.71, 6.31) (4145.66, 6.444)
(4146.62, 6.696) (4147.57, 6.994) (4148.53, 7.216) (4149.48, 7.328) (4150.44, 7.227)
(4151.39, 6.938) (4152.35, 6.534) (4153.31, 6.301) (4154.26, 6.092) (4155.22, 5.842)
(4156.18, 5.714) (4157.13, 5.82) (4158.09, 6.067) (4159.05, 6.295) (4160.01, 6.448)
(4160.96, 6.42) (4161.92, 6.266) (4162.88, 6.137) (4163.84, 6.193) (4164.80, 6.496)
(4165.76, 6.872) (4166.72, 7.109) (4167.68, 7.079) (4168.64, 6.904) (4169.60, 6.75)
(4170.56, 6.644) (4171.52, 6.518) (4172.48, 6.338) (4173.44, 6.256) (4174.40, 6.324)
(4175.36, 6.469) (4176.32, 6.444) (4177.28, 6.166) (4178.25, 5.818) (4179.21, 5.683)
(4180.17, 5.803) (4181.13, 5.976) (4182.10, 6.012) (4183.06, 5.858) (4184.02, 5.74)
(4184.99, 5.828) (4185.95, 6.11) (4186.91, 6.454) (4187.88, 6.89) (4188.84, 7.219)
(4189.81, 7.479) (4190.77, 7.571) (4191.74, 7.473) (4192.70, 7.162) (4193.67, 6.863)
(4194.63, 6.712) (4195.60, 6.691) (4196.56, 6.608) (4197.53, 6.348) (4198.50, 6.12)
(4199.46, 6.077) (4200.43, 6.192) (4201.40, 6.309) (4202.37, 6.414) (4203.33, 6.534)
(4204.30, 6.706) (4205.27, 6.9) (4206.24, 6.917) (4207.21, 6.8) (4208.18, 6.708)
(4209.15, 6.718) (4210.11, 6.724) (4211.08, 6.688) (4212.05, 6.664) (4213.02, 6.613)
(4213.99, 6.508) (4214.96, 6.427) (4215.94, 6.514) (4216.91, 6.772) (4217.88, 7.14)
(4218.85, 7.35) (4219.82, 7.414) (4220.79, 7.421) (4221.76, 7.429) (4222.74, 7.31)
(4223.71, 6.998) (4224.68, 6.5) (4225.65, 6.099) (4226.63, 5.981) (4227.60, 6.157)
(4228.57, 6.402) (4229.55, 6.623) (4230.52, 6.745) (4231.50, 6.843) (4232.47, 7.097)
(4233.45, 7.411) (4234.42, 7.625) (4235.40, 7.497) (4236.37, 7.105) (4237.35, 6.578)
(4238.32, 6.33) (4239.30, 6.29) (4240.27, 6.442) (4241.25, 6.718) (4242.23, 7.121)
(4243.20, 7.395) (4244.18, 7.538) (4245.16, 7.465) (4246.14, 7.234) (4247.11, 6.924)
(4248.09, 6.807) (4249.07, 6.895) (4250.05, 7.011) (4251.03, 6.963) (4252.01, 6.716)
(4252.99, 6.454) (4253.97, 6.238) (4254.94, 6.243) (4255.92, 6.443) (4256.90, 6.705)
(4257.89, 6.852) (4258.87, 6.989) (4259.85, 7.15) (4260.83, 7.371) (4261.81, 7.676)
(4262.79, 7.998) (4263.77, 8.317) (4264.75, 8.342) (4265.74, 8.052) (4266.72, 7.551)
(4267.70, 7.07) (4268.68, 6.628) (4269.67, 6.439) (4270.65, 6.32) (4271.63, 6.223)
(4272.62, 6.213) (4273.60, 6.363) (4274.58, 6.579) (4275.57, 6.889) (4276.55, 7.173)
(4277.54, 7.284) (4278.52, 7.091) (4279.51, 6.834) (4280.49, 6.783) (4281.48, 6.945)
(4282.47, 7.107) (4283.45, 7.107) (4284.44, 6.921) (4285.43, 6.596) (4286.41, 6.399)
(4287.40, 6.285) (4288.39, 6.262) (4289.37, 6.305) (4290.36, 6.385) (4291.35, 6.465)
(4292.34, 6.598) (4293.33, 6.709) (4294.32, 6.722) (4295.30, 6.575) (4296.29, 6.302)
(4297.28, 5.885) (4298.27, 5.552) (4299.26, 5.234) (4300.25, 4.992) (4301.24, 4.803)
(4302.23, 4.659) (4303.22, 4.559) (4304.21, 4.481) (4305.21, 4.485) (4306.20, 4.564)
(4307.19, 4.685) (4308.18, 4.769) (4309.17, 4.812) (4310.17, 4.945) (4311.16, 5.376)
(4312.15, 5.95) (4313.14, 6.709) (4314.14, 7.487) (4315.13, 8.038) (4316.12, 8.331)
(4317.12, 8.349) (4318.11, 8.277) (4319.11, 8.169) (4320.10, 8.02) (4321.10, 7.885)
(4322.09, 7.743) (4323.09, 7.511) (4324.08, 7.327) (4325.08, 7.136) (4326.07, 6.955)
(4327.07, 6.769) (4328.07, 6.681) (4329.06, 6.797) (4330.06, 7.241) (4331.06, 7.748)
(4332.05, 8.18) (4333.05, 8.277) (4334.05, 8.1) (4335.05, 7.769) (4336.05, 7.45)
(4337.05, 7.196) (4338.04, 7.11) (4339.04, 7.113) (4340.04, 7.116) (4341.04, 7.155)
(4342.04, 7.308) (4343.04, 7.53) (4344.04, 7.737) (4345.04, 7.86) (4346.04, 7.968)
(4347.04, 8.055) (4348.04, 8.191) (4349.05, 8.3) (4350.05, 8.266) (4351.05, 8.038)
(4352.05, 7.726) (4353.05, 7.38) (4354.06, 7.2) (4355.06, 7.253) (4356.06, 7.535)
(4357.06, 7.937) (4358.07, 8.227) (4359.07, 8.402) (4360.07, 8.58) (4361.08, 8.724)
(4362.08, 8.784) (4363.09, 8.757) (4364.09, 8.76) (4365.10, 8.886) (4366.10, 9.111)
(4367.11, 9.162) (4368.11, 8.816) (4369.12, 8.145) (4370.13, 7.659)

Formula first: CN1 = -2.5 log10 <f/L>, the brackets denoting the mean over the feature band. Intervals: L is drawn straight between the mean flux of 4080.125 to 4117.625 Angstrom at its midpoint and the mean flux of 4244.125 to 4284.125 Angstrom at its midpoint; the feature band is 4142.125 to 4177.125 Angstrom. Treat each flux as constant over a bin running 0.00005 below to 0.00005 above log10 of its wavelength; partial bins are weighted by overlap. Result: 0.04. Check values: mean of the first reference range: 6.63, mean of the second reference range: 6.99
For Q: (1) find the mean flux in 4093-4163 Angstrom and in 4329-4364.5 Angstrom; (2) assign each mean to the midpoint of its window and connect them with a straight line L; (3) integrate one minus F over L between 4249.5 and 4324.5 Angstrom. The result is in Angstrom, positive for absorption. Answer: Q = 8.4 Angstrom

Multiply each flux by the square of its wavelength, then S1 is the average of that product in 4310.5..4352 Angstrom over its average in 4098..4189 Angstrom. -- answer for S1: 1.29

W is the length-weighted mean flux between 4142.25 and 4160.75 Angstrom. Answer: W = 6.45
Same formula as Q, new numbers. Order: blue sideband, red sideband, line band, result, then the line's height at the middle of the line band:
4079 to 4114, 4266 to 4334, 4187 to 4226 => -1.14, 6.61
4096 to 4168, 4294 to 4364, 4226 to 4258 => -0.16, 6.78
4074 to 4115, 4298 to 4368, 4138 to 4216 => 3.73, 6.82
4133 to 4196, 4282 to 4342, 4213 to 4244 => -1.46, 6.54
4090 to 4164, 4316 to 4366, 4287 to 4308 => 5.29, 7.53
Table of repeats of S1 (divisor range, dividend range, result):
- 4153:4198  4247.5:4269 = 1.15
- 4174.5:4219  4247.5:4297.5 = 1.08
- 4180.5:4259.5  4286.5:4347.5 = 1.04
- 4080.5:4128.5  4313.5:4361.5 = 1.31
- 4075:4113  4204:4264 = 1.12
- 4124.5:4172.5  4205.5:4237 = 1.10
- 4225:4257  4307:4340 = 1.09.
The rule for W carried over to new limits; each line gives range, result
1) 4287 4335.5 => 6.53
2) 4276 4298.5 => 6.63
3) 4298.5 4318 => 5.7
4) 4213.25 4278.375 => 6.93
